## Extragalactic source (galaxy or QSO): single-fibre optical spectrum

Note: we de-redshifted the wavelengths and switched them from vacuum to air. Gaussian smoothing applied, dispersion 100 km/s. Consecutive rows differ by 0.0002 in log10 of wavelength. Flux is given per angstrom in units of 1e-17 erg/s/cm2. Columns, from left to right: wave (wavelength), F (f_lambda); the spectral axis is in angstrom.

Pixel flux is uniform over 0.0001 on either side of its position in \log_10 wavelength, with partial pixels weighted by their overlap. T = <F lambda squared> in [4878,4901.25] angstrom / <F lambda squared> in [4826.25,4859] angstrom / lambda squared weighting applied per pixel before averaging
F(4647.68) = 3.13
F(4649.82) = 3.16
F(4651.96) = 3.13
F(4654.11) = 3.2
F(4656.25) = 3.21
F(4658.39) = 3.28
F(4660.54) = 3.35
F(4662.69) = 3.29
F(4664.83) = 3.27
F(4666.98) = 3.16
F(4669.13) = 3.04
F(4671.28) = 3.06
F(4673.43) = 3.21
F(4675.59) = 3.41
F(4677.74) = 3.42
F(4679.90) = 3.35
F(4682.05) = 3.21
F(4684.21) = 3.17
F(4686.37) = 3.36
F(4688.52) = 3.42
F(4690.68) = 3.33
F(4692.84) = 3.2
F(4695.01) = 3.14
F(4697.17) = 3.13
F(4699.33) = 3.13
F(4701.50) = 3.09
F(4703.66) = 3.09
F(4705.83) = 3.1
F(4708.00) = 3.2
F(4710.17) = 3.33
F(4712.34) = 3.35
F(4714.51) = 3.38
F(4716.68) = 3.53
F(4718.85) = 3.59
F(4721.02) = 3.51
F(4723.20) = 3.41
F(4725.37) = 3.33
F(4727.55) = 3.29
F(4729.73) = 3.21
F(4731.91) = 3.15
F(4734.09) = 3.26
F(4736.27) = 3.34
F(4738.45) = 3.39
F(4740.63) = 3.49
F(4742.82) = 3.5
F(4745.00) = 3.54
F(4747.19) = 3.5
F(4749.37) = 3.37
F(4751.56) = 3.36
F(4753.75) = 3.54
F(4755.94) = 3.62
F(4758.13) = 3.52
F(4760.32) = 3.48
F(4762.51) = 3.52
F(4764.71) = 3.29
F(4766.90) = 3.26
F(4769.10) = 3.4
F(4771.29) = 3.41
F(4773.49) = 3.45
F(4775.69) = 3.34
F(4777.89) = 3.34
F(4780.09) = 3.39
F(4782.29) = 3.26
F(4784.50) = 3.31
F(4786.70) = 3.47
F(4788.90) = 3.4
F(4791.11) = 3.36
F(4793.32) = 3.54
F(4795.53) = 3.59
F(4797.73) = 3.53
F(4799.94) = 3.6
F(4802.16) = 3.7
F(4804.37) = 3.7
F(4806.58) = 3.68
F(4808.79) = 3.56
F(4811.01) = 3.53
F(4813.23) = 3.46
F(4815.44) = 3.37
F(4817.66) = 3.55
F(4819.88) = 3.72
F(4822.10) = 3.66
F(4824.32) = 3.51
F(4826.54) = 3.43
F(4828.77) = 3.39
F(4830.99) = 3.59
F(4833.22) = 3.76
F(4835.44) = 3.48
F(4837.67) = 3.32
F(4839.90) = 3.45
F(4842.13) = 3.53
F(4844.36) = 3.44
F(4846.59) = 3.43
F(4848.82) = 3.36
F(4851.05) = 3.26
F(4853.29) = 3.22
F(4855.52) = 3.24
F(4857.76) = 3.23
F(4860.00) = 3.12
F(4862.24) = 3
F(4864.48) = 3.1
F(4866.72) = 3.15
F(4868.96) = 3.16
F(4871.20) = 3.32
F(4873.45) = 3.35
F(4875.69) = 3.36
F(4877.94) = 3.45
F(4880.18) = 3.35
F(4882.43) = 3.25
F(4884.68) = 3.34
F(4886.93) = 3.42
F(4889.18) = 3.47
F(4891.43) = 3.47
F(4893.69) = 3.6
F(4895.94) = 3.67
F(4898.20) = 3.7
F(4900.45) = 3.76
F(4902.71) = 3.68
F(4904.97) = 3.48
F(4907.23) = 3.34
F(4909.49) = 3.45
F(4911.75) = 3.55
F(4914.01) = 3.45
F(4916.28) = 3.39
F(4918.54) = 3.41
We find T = 1.0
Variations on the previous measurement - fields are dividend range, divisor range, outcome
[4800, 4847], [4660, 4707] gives 1.16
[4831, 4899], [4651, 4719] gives 1.12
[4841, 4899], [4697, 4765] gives 1.05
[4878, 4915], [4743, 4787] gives 1.08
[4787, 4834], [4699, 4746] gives 1.11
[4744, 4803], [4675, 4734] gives 1.08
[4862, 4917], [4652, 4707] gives 1.16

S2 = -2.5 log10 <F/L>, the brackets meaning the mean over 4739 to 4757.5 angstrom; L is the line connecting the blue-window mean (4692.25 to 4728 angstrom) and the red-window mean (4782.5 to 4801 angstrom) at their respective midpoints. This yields -0.04 mag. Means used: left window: 3.28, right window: 3.46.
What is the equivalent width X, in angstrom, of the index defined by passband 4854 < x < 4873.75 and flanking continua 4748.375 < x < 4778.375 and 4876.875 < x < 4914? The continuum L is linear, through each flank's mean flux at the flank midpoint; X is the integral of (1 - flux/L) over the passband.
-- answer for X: 1.7 angstrom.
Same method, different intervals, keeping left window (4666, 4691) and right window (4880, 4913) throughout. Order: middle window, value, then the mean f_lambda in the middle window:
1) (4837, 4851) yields 0.1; 3.41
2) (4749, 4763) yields -0.6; 3.49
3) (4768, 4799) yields -0.3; 3.42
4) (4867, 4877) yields 0.5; 3.29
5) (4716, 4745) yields -0.6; 3.39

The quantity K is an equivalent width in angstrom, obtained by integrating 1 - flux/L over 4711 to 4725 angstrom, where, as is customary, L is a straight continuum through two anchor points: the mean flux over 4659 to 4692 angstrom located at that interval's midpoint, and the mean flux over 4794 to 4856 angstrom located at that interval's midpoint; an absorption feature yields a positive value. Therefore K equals -0.5 angstrom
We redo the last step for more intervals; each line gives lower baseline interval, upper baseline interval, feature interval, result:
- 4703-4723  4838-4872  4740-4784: -1.39 angstrom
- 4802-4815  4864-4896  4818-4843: -0.10 angstrom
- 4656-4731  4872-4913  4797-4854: -1.66 angstrom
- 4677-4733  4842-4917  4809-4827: -1.00 angstrom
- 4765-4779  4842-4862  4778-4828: -2.64 angstrom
